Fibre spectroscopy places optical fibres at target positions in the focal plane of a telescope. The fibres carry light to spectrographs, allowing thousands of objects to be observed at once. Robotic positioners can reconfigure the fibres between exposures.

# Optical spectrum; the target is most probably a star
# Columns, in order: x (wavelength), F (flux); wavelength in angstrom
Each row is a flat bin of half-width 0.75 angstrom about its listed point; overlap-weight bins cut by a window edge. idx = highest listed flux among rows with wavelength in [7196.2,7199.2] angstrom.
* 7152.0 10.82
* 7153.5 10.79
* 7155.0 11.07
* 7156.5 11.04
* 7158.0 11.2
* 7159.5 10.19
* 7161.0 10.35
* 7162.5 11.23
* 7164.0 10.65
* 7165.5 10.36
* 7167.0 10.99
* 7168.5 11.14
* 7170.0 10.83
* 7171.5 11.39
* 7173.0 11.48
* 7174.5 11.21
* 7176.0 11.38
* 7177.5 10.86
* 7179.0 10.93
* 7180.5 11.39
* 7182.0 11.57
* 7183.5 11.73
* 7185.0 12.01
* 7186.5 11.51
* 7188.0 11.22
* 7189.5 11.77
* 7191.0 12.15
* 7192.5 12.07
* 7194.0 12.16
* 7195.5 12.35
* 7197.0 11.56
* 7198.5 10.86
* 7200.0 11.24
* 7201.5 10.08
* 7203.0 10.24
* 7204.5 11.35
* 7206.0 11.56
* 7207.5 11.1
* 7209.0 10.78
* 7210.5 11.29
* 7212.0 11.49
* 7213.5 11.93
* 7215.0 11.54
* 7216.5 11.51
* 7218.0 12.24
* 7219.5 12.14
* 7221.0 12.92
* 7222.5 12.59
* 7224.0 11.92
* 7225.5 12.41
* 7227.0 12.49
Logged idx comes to 11.56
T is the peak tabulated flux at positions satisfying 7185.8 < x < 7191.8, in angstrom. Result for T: 12.15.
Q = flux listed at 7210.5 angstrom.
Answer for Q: 11.29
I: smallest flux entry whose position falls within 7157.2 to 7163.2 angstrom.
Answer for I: 10.19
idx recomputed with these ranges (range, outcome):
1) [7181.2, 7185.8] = 12.01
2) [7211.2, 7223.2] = 12.92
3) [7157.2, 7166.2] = 11.23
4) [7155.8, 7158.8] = 11.2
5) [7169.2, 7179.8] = 11.48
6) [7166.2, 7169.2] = 11.14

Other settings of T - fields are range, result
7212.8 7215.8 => 11.93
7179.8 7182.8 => 11.57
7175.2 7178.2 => 11.38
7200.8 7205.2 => 11.35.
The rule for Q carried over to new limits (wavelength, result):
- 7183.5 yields 11.73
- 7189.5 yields 11.77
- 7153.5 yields 10.79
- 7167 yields 10.99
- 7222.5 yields 12.59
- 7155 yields 11.07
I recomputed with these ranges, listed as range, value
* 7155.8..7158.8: 11.04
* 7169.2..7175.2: 10.83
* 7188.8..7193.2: 11.77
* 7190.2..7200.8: 10.86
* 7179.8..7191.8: 11.22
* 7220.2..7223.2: 12.59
